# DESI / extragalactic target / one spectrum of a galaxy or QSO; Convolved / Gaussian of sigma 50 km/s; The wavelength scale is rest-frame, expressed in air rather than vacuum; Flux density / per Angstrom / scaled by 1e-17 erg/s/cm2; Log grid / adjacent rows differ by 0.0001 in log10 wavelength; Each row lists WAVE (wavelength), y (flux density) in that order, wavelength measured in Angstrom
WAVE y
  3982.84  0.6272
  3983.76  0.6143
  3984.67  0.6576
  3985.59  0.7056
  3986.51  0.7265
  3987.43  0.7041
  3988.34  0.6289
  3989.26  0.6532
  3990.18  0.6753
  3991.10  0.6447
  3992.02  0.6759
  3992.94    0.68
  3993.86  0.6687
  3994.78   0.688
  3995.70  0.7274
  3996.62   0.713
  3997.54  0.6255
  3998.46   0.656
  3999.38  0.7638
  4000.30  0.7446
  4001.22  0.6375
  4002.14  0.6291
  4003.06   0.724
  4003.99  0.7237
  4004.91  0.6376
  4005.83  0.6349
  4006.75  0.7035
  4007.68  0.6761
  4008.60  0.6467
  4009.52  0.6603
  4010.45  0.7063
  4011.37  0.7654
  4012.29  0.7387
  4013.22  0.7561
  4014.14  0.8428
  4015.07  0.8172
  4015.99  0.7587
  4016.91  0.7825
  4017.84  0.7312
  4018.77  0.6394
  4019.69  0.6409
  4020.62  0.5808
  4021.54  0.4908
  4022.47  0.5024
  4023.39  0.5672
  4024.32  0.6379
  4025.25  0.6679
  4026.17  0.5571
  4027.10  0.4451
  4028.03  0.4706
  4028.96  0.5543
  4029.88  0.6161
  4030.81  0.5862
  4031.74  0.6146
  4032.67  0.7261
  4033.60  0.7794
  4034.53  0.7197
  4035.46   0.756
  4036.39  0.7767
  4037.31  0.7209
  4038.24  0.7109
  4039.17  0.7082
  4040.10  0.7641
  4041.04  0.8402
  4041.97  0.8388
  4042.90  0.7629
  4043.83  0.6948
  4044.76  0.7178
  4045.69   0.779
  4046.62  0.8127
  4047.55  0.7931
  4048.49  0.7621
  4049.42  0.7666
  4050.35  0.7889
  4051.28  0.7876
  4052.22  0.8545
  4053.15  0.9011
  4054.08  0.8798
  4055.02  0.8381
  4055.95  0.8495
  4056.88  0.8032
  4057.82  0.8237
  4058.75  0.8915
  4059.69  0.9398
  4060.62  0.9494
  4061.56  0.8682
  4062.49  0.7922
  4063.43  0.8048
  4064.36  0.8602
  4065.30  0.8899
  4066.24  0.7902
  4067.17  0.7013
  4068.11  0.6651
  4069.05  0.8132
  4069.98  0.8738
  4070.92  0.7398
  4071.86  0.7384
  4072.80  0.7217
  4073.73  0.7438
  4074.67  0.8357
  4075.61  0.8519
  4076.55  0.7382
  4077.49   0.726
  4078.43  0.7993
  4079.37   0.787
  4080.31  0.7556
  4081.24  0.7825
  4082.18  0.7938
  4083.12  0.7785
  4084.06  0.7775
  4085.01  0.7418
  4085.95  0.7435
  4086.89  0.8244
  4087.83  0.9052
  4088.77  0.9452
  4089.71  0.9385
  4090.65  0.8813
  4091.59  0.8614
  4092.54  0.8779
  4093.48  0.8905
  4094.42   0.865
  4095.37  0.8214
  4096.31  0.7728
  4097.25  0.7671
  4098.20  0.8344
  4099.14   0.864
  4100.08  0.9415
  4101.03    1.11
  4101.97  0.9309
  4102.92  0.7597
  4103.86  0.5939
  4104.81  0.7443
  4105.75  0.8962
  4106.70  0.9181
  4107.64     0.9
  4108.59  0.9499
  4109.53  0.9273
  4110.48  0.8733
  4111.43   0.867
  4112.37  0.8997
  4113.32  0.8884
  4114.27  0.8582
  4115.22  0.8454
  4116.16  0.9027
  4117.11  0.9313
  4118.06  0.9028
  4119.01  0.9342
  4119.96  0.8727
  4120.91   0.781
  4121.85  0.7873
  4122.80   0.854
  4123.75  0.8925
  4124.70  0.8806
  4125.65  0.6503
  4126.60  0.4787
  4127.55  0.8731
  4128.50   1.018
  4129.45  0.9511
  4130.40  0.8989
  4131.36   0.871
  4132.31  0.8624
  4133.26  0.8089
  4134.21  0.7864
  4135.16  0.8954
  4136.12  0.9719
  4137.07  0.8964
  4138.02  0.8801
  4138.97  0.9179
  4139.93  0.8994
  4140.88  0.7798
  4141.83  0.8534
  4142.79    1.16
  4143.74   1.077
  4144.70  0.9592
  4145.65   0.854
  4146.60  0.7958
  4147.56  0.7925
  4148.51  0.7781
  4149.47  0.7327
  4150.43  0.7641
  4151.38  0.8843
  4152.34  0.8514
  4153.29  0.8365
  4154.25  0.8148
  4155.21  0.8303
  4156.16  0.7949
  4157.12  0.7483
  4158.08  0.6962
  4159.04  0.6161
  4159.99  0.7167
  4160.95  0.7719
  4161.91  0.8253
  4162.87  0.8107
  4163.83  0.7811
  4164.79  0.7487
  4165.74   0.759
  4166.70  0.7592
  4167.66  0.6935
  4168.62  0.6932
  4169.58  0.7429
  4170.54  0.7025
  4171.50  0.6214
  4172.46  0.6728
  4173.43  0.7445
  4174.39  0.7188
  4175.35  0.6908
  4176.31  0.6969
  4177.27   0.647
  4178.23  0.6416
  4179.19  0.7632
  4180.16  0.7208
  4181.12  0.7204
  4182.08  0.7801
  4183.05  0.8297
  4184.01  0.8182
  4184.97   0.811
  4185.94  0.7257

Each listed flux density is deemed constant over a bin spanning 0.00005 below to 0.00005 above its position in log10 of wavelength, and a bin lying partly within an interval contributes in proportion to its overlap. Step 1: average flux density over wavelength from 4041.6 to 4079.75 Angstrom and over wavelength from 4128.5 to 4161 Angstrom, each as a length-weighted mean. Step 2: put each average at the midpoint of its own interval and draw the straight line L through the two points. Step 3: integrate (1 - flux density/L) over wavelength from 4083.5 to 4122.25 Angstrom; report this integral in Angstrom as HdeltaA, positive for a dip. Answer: -1.6 Angstrom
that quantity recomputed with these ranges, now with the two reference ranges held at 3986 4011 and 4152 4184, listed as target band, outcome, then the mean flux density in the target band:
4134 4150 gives -3.4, 0.885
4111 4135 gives -4.2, 0.853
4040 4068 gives -4.7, 0.817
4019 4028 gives 1.6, 0.563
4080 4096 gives -2.7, 0.835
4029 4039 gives 0.0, 0.695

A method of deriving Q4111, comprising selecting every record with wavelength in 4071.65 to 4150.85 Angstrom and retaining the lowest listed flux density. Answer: 0.4787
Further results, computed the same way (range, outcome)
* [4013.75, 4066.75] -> 0.4451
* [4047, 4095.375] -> 0.6651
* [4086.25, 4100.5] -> 0.7671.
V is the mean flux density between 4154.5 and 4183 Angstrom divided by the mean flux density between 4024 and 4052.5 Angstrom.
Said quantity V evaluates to 1.03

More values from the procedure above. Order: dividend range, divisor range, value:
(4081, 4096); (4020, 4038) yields 1.35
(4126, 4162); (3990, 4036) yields 1.26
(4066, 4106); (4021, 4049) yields 1.20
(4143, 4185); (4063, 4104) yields 0.94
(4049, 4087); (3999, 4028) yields 1.21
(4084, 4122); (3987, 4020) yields 1.24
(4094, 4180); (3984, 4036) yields 1.23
